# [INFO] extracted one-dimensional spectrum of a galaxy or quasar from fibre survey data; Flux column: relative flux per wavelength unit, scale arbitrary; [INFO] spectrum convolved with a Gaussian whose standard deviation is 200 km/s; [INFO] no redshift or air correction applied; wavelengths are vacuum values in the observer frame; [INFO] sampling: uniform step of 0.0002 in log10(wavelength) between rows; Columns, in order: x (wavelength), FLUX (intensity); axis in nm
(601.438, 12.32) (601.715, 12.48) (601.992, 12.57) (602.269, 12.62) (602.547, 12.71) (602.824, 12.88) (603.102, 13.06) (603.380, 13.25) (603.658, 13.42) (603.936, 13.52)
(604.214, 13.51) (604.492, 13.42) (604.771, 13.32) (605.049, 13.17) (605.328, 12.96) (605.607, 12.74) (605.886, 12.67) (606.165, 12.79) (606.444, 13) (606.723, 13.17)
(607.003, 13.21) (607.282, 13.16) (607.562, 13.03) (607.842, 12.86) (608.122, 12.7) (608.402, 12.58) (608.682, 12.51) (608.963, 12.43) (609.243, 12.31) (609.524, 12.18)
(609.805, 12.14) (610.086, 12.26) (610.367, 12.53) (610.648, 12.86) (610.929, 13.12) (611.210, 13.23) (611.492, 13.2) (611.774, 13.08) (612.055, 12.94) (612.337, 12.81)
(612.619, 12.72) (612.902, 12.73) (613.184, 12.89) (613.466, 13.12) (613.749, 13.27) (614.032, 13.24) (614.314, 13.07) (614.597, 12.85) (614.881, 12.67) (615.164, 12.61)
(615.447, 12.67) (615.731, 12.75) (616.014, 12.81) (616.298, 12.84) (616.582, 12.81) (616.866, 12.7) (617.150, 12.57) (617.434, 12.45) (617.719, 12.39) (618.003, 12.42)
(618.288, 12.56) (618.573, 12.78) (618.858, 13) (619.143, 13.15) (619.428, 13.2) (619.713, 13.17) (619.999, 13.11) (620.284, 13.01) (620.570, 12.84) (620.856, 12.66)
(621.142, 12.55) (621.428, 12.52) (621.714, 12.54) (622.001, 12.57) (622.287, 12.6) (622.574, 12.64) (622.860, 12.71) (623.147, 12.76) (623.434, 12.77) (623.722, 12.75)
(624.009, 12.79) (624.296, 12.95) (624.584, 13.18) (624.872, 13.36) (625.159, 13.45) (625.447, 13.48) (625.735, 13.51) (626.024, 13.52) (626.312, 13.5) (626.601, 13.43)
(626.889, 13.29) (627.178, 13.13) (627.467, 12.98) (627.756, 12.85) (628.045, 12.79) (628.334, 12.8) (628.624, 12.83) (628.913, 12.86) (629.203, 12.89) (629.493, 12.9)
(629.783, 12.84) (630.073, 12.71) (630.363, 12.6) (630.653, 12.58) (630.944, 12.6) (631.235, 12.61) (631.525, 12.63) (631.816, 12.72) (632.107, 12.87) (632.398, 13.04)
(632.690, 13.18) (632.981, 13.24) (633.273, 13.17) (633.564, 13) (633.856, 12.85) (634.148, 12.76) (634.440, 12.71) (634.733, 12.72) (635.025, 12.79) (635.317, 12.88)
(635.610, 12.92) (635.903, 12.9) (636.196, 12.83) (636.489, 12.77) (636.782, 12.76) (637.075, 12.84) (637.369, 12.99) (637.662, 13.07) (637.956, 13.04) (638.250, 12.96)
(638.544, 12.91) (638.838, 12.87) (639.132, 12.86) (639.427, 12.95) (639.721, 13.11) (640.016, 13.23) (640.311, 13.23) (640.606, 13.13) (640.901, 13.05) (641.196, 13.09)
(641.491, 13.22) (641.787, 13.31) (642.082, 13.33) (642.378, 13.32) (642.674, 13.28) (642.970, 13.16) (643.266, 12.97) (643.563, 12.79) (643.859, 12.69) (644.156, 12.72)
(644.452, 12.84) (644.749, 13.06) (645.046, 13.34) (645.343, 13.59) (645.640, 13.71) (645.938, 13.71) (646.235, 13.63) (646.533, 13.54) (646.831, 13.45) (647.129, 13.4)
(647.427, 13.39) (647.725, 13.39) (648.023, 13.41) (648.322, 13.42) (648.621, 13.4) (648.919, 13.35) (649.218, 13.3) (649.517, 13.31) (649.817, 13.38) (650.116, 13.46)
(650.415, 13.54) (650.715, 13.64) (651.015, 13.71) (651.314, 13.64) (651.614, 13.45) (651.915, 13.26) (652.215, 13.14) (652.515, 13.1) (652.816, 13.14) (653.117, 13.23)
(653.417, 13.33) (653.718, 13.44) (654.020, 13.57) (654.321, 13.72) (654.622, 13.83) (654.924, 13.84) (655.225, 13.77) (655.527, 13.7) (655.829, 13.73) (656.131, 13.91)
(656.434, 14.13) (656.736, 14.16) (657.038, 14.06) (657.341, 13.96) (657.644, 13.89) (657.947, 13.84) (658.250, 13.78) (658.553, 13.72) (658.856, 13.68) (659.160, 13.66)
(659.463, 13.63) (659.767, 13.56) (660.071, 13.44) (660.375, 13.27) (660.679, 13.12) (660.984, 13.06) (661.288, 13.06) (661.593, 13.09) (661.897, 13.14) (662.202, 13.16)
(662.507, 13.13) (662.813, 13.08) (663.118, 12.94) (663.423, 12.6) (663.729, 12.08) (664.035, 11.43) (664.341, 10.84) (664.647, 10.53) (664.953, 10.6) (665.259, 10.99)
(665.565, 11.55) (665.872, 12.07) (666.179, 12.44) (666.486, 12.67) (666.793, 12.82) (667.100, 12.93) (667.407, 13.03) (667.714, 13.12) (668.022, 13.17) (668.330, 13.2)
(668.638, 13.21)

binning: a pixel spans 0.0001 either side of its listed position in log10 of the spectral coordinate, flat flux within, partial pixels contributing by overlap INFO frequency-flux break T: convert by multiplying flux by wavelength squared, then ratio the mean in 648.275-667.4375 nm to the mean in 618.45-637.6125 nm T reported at 1.1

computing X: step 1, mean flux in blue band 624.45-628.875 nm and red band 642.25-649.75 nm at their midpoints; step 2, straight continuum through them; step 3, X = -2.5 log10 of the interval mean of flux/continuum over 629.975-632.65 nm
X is 0.04 mag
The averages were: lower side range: 13.2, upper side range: 13.3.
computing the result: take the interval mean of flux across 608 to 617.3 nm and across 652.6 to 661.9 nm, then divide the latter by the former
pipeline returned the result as 1.07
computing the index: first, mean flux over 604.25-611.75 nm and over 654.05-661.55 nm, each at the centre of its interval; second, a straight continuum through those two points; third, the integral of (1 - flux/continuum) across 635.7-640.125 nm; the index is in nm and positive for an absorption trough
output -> 0.13 nm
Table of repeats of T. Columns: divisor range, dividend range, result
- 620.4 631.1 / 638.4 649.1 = 1.08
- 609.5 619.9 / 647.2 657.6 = 1.19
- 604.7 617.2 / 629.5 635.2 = 1.07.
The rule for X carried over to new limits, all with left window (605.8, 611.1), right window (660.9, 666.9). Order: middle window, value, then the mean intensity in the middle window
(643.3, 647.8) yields -0.07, 13.3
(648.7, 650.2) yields -0.08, 13.4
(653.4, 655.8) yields -0.11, 13.7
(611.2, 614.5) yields -0.03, 13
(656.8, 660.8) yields -0.12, 13.7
